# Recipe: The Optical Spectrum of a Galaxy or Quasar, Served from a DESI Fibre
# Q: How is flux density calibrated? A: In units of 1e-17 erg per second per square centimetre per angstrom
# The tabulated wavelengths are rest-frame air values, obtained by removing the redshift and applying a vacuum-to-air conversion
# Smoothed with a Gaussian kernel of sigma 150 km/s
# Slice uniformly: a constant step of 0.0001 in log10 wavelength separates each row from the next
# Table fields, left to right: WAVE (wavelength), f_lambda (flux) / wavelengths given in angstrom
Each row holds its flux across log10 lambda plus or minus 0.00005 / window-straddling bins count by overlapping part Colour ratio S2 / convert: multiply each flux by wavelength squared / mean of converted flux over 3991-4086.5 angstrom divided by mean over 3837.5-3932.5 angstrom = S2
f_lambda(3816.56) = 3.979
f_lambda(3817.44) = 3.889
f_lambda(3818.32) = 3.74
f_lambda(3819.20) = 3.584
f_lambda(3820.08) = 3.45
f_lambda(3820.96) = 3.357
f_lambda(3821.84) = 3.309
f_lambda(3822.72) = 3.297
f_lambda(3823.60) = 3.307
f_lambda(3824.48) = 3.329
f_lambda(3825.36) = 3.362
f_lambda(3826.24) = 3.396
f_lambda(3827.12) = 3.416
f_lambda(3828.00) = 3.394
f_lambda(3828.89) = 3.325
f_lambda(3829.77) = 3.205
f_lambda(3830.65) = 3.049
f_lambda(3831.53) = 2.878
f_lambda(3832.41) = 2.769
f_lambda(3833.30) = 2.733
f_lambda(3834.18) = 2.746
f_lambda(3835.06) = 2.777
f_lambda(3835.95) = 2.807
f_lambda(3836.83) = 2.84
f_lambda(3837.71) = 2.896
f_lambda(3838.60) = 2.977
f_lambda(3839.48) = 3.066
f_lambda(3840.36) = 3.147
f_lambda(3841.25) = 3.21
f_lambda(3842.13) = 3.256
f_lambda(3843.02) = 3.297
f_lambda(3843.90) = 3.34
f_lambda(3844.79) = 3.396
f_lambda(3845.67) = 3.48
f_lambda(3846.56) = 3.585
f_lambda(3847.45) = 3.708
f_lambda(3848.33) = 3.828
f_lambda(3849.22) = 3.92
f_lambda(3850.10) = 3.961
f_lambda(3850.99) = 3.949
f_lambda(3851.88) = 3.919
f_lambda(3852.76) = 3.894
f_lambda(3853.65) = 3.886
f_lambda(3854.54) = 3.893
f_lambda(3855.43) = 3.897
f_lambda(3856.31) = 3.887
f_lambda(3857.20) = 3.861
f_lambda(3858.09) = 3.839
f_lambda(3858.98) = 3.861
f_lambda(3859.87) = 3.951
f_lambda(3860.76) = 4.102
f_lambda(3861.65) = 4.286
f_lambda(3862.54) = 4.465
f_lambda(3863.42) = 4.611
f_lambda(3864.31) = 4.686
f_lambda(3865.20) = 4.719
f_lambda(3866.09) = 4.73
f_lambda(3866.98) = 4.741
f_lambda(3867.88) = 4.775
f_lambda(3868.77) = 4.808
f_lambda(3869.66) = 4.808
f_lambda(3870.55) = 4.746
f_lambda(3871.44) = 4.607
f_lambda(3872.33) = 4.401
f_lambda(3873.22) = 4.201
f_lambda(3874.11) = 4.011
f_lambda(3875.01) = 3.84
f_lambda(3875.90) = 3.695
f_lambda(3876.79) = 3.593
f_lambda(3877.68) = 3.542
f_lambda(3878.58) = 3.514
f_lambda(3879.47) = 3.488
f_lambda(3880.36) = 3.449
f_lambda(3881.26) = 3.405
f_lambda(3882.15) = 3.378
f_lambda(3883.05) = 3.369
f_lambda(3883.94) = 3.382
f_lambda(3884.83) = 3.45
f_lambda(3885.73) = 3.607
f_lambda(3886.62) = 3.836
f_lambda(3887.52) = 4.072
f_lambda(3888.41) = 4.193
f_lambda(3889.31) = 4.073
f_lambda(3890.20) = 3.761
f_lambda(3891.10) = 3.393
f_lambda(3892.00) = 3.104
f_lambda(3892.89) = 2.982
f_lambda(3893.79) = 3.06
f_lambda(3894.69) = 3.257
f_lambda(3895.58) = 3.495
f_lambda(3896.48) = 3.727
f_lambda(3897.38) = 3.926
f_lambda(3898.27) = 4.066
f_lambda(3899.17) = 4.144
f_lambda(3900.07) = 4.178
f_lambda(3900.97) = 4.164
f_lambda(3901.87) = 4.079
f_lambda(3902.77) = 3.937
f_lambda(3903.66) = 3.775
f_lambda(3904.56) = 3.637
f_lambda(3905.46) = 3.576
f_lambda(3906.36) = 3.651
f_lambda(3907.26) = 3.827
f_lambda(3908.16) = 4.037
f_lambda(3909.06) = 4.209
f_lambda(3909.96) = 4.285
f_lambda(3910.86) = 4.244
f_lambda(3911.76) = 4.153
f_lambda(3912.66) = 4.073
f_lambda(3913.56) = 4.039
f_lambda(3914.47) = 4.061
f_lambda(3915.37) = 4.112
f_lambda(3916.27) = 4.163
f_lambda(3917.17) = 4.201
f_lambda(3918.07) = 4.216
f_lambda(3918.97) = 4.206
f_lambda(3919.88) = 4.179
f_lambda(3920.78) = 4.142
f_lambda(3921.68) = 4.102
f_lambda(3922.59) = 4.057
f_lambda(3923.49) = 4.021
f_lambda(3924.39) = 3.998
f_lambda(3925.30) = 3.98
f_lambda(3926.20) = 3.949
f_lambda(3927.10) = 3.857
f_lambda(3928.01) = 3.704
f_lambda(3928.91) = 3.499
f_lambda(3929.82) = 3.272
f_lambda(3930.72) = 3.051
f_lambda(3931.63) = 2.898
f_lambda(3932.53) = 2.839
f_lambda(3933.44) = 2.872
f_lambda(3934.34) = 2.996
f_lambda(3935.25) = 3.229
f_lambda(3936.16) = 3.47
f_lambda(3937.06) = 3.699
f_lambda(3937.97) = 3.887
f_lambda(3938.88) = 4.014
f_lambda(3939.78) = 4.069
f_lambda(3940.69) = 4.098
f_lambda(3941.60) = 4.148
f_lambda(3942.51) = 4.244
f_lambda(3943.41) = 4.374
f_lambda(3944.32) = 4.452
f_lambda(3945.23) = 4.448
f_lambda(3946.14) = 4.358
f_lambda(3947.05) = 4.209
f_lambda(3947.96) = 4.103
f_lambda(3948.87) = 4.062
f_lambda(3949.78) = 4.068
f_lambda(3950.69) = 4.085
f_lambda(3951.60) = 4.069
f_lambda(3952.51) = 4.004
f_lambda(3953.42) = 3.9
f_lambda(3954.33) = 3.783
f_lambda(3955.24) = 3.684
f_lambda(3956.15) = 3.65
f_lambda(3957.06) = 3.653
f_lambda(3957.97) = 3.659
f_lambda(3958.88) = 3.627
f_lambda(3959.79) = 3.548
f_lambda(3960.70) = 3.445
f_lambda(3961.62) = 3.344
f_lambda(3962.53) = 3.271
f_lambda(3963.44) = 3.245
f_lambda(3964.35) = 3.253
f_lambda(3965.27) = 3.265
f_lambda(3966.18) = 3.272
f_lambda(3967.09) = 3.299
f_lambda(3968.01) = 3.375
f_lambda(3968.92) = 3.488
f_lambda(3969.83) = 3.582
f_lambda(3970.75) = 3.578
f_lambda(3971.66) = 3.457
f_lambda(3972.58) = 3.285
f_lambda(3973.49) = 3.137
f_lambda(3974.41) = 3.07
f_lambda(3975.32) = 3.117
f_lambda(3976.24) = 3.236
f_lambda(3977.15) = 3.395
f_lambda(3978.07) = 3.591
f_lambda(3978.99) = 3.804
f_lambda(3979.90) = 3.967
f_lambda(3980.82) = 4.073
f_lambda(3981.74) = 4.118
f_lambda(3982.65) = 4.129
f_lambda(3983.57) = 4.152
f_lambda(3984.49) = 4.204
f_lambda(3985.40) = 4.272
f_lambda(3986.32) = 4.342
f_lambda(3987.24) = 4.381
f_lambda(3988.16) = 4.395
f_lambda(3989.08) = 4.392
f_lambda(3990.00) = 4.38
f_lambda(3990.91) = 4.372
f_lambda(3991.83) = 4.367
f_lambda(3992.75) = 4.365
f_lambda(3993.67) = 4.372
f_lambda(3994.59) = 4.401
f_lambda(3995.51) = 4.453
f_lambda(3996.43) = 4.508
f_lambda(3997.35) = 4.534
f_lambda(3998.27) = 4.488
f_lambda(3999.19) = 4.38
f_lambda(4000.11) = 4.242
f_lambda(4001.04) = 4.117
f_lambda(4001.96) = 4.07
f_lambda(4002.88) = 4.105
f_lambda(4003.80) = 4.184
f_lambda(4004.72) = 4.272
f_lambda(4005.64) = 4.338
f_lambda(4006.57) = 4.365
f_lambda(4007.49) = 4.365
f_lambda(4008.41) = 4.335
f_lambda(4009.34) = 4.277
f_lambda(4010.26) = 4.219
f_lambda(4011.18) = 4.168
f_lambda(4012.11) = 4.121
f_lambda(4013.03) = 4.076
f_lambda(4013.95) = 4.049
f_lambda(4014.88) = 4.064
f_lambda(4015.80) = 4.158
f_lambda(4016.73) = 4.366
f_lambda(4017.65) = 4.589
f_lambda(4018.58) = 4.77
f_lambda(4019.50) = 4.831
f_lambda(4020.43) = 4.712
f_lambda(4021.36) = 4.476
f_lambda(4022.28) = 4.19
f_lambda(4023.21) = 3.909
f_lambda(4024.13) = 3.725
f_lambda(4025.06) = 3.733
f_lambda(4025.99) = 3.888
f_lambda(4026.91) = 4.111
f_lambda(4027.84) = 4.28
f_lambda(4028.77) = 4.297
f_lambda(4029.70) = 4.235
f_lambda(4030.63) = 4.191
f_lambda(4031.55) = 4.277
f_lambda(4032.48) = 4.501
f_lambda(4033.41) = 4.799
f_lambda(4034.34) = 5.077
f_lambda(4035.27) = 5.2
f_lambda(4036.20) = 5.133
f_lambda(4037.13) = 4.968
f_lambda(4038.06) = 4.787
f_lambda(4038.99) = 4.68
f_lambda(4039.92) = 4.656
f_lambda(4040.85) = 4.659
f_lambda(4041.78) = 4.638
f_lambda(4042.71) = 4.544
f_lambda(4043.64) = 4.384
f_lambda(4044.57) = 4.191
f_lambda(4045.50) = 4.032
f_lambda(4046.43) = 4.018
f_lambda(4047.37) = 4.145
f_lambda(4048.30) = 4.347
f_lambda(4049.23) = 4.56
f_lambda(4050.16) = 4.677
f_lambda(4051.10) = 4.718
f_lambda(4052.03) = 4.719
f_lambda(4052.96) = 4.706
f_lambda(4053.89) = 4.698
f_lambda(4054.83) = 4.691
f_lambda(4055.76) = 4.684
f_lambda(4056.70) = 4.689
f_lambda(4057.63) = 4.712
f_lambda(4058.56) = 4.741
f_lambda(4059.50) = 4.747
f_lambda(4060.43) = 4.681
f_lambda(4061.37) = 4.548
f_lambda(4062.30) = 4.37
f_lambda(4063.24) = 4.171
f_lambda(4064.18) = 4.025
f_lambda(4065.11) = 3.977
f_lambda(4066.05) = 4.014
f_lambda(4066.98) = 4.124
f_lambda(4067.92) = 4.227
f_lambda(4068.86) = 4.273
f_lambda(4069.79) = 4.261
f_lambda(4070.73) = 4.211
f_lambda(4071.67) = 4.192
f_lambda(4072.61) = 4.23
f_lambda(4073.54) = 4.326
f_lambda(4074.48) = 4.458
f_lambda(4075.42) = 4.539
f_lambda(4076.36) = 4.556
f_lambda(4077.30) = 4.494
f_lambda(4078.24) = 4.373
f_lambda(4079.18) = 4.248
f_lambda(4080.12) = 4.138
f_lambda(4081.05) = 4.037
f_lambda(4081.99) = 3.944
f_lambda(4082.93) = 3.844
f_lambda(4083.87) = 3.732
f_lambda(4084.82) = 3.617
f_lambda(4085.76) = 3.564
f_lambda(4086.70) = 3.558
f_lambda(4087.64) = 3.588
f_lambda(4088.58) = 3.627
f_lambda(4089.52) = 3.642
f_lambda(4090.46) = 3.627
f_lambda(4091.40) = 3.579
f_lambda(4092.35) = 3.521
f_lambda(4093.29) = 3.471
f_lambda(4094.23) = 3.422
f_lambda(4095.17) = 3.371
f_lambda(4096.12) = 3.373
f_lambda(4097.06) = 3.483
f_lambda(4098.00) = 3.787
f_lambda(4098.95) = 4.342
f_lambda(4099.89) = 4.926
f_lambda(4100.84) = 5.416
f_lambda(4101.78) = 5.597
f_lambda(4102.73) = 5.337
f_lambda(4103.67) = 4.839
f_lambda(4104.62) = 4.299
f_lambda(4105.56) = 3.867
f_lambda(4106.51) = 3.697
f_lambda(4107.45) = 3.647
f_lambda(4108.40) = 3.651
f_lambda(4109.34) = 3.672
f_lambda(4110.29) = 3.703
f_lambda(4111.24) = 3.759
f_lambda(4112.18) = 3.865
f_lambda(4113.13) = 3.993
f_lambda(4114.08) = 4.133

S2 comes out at 1.22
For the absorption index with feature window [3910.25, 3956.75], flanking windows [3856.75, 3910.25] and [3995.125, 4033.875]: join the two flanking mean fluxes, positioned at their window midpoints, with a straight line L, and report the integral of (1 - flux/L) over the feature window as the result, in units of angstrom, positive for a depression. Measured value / 1.9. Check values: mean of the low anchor 3.94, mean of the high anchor 4.28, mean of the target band 3.9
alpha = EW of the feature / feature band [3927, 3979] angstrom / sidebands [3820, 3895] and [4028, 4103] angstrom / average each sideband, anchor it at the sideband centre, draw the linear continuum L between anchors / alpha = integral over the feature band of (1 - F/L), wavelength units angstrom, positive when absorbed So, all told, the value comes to 4.4 angstrom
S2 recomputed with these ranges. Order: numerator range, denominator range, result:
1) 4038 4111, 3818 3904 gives 1.27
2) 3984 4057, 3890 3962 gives 1.20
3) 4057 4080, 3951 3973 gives 1.30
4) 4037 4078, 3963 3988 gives 1.27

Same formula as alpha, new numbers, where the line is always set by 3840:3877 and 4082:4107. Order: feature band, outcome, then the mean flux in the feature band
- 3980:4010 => -2.3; 4.3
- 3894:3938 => 2.2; 3.81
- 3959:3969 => 1.6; 3.35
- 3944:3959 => 0.0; 3.99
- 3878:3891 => 1.2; 3.63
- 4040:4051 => -1.2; 4.4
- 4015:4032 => -1.2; 4.26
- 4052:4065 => -1.9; 4.56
